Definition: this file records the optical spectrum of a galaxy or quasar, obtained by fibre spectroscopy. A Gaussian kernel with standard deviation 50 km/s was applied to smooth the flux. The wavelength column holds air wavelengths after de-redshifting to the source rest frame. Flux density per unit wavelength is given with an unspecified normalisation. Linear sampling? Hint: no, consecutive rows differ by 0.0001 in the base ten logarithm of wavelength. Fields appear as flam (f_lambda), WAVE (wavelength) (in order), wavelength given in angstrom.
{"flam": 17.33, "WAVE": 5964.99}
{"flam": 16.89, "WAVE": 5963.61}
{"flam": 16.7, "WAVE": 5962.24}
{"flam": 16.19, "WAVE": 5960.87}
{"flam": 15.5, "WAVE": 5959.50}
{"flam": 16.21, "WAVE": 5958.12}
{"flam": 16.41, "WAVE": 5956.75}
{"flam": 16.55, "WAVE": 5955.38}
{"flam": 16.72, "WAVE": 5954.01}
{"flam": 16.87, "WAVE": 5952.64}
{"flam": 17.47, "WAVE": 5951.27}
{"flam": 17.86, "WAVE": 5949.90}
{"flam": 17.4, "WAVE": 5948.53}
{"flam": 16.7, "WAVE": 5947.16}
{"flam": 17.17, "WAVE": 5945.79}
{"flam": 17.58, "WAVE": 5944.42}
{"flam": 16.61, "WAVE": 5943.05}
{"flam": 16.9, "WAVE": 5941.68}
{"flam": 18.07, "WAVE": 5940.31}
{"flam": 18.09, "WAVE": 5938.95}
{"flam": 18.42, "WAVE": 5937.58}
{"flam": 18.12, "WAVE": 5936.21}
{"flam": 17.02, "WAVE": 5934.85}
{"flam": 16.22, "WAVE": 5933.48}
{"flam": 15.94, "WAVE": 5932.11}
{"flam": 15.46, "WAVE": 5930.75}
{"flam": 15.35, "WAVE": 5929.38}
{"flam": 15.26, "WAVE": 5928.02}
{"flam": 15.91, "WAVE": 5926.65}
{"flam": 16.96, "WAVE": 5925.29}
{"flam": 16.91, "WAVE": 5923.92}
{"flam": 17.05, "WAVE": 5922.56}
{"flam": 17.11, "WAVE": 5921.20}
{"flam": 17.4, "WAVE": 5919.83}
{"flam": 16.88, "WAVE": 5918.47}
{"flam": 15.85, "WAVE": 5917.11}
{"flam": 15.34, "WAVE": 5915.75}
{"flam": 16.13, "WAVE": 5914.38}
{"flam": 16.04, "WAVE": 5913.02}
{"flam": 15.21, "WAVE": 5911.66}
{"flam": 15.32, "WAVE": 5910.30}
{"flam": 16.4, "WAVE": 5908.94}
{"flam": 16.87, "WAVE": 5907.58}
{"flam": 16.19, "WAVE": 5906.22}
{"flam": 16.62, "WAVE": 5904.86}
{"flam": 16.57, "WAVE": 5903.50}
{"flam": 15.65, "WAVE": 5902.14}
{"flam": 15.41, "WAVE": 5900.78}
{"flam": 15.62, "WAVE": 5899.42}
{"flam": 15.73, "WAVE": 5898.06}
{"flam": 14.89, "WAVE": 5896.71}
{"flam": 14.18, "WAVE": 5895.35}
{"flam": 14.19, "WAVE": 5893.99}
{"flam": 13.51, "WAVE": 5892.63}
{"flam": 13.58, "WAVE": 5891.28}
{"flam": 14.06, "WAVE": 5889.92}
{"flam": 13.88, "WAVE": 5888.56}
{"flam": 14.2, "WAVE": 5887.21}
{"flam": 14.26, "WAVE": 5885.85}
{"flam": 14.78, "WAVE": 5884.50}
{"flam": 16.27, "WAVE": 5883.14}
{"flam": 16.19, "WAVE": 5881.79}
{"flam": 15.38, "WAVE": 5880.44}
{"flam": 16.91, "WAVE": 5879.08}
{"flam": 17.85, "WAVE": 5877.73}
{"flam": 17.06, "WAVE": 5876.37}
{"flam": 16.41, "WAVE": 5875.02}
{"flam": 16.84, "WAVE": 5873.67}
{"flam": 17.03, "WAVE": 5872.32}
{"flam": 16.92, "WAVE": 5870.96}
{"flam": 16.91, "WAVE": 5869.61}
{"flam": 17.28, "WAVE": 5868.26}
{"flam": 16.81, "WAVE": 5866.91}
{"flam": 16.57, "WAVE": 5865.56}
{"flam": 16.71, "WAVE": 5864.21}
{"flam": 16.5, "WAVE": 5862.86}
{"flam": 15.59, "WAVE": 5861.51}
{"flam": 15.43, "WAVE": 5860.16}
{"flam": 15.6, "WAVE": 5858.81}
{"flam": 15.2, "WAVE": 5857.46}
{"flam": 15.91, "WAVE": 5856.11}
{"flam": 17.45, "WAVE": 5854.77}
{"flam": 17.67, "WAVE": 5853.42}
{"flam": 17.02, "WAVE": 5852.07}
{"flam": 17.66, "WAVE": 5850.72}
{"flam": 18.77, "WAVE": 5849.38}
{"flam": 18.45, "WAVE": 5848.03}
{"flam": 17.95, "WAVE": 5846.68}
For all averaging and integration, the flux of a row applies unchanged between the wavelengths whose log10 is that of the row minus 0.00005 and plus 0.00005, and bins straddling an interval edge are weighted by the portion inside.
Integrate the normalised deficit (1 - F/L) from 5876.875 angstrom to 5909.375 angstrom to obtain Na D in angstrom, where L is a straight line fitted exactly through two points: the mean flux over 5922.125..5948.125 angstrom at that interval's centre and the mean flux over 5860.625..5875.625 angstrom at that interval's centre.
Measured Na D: 2.62 angstrom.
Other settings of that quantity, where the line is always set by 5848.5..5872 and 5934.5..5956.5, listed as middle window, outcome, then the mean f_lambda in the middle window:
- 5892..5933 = 2.95 angstrom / 15.9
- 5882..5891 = 1.22 angstrom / 14.6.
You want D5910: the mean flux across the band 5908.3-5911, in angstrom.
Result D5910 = 15.9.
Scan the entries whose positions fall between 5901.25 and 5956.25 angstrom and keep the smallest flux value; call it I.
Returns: 15.21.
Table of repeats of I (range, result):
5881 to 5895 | 13.51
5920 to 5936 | 15.26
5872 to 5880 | 16.41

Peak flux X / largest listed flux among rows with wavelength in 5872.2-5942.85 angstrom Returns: 18.42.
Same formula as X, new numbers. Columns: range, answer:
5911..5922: 17.4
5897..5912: 16.87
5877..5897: 17.85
